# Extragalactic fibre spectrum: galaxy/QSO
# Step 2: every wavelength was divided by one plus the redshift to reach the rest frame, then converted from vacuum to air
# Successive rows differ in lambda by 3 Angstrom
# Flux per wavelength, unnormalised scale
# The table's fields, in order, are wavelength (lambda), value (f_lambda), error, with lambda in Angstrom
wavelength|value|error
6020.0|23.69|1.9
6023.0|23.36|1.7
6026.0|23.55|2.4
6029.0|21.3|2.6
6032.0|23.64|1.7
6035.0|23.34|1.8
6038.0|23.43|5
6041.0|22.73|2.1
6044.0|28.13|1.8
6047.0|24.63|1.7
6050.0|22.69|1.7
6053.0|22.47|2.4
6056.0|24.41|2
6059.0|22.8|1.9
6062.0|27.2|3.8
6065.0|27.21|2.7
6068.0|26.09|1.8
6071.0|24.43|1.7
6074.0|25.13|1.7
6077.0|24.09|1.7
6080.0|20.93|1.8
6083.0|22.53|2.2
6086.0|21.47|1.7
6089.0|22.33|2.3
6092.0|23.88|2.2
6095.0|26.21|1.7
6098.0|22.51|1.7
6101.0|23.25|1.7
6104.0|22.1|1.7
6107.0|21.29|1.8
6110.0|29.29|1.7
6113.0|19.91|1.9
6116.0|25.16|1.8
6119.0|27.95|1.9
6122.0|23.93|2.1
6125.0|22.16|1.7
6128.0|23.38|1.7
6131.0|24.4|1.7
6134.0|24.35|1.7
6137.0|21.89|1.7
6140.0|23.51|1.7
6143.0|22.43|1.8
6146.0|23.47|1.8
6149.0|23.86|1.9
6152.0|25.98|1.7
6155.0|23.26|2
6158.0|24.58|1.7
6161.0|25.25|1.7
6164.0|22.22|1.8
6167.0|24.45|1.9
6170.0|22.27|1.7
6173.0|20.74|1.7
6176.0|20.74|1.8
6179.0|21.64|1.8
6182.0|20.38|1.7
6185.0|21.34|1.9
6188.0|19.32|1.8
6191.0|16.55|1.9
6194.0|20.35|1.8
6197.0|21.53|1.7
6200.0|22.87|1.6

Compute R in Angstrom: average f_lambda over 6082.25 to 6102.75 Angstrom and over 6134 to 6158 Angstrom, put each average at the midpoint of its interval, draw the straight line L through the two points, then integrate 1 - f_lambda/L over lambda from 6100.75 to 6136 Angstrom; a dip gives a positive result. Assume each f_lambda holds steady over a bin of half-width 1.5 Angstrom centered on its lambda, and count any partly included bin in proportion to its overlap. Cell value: -0.8 Angstrom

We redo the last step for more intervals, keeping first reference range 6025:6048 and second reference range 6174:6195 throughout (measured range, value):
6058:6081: -1.9 Angstrom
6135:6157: -2.6 Angstrom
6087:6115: -1.6 Angstrom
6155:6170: -2.4 Angstrom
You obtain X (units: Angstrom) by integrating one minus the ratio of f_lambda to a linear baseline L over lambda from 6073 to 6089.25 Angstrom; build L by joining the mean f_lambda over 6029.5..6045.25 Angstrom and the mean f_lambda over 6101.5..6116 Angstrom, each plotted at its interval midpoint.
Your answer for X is 0.6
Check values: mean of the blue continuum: 24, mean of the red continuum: 23.4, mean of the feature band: 22.7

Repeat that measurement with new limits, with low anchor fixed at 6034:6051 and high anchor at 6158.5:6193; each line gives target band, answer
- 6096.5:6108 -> 0.3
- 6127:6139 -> -0.6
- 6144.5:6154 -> -1.0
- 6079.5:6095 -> 0.4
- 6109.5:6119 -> -0.9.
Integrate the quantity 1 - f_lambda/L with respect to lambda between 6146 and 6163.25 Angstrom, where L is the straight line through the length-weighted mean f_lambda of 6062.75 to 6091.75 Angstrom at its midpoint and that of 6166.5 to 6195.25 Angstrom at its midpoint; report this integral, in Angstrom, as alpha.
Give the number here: -2.34 Angstrom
